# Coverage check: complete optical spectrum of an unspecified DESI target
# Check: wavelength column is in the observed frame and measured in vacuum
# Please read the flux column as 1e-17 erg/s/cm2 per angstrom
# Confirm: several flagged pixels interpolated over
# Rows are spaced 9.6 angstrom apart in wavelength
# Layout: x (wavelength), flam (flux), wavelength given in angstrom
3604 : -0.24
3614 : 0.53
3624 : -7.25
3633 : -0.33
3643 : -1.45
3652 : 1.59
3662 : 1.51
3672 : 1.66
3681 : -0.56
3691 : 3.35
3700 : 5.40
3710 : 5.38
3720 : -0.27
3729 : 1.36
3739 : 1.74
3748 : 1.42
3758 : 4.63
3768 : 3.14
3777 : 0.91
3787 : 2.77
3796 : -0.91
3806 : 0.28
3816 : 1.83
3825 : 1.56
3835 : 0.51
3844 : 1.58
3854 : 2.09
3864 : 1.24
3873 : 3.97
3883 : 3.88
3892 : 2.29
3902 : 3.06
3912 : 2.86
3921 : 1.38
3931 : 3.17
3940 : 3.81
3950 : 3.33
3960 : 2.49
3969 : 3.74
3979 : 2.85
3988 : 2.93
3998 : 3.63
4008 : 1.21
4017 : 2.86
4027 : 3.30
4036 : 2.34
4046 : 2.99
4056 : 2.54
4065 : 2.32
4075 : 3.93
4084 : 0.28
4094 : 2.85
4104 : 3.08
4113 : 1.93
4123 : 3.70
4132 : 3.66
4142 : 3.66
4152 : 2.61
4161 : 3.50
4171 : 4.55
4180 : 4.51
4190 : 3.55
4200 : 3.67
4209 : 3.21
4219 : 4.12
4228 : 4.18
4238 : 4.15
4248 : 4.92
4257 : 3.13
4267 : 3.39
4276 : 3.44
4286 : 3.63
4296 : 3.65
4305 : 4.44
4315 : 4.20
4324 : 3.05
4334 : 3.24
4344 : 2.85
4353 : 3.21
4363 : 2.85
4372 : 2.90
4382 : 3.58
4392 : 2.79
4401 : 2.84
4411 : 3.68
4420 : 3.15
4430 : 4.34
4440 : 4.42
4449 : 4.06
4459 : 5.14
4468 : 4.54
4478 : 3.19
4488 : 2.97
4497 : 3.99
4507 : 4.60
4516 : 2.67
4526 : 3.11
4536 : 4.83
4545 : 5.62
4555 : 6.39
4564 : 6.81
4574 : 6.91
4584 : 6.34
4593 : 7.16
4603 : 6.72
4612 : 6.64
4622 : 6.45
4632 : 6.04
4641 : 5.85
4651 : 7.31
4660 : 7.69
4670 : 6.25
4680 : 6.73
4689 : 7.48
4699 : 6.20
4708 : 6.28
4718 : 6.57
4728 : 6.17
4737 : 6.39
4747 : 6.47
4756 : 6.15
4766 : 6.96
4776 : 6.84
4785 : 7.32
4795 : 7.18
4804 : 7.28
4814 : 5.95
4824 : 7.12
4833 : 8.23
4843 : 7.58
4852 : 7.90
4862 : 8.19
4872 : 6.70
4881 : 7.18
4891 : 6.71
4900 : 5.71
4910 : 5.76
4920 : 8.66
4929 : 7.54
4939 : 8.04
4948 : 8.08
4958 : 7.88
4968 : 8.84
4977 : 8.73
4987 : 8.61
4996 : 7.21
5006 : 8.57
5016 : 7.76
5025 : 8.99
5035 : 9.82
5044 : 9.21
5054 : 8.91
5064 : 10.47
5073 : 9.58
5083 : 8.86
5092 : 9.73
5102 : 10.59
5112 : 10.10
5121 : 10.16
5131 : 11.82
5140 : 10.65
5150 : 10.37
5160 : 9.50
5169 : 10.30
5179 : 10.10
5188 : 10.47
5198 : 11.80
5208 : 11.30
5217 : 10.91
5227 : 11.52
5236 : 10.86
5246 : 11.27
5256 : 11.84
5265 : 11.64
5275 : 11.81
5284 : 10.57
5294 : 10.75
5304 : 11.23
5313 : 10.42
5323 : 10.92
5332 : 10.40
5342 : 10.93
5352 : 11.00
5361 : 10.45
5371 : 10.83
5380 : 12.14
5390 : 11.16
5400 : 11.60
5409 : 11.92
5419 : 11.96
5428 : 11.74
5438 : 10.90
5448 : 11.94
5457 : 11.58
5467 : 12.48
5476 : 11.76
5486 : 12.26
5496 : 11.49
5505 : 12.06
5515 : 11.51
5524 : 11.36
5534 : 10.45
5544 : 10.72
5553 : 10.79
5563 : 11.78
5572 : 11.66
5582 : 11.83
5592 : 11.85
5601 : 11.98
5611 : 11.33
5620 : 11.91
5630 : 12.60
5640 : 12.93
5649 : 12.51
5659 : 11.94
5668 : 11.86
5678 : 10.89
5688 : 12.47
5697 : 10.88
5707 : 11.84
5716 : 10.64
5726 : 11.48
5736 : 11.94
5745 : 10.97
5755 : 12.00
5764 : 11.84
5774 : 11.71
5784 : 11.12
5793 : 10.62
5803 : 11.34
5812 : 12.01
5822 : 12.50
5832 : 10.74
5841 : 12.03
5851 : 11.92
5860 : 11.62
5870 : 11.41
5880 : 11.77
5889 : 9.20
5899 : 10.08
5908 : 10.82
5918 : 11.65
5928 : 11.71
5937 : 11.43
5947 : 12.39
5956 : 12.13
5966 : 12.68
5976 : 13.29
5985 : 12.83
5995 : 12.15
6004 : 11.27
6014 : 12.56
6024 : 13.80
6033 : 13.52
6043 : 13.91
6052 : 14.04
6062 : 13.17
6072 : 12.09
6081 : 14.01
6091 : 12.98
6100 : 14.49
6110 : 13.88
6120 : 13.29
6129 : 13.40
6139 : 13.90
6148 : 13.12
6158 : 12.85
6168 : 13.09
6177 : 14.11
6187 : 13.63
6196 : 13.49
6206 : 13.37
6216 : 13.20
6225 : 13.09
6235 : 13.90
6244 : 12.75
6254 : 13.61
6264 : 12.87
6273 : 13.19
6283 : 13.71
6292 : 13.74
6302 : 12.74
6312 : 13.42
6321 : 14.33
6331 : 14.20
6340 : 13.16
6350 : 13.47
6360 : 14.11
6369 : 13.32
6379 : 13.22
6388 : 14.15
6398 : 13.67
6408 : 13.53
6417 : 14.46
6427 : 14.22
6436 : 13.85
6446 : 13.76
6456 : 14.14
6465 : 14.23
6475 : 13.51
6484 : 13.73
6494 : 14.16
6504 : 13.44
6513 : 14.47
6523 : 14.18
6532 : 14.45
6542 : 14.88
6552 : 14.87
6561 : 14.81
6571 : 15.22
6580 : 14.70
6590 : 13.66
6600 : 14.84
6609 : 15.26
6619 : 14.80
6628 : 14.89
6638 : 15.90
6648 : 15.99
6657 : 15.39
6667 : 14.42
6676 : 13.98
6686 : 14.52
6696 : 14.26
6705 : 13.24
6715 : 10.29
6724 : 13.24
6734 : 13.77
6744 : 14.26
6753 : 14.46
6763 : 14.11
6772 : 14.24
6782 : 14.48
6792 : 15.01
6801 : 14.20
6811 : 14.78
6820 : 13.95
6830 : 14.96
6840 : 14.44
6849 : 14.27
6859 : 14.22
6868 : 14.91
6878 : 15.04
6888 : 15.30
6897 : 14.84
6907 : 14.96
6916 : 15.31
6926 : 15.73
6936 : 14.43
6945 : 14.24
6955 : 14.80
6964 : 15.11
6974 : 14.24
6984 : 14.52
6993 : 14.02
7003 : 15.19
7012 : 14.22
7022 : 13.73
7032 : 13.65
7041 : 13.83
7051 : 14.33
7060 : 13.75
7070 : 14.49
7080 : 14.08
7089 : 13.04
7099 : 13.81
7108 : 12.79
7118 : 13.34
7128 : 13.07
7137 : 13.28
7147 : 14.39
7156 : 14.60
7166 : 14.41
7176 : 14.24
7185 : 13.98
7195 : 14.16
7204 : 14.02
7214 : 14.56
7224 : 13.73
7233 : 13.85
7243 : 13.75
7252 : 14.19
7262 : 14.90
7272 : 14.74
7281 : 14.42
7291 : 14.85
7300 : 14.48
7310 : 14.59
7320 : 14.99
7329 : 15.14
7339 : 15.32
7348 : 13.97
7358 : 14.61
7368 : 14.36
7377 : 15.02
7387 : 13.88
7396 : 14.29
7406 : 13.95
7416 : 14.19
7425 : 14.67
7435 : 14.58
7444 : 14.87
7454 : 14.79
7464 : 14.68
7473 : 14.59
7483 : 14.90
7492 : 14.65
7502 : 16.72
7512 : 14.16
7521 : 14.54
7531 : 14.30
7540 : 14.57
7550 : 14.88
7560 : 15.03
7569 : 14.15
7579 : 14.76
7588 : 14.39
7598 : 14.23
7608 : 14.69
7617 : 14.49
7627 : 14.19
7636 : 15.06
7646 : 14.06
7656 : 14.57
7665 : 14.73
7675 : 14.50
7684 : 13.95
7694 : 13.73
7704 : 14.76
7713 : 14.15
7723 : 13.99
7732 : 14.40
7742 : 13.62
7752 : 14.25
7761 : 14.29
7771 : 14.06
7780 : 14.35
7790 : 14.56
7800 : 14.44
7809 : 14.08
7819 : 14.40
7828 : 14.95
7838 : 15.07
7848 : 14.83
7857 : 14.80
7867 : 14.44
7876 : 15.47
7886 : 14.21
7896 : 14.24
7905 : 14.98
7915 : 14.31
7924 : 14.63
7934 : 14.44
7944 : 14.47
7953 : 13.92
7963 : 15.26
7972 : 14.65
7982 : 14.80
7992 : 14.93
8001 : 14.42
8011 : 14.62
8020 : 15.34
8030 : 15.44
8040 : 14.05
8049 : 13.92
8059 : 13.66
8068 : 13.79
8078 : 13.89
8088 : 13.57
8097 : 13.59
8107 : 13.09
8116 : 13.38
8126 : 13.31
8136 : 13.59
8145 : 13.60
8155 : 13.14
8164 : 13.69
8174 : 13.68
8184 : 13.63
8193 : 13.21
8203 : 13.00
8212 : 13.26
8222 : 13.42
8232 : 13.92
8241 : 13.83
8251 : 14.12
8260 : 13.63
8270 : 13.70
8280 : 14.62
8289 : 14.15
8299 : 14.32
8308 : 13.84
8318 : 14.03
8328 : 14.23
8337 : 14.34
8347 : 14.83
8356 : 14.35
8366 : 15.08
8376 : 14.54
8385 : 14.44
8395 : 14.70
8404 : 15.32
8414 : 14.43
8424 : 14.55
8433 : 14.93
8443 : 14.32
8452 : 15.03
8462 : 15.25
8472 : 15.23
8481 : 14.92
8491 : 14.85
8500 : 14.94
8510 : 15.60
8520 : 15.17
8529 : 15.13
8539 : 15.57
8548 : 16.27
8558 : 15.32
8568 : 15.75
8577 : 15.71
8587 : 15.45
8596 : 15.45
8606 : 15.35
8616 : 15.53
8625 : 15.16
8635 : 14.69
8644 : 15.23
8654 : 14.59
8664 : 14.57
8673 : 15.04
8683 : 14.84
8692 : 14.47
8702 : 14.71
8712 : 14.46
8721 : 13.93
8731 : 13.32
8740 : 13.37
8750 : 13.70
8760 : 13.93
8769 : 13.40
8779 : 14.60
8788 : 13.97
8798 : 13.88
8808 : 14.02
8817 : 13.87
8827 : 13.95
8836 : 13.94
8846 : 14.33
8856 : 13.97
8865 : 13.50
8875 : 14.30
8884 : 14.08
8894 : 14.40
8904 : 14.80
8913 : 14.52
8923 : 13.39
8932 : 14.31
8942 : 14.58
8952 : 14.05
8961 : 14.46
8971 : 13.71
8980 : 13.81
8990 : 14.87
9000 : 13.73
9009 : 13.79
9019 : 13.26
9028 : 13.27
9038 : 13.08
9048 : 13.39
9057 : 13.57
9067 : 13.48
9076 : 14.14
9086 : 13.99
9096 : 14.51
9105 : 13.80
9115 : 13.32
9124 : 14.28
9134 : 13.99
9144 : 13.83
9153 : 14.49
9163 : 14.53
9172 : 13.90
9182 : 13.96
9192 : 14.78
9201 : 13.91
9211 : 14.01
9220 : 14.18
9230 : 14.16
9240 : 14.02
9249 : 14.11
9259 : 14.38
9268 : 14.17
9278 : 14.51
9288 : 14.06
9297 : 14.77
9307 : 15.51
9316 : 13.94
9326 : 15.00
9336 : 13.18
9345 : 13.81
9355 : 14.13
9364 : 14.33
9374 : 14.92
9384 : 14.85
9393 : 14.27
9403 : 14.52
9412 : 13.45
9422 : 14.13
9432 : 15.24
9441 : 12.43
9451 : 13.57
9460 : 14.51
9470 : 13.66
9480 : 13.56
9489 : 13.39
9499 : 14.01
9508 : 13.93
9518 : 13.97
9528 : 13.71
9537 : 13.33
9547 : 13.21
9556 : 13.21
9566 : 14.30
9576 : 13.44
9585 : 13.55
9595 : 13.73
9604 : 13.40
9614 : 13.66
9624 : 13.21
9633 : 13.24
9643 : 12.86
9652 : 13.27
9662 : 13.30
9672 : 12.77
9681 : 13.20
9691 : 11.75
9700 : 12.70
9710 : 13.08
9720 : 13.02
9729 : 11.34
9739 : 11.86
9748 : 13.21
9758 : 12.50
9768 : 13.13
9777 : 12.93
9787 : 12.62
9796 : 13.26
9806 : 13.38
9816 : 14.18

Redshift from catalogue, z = 0.14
